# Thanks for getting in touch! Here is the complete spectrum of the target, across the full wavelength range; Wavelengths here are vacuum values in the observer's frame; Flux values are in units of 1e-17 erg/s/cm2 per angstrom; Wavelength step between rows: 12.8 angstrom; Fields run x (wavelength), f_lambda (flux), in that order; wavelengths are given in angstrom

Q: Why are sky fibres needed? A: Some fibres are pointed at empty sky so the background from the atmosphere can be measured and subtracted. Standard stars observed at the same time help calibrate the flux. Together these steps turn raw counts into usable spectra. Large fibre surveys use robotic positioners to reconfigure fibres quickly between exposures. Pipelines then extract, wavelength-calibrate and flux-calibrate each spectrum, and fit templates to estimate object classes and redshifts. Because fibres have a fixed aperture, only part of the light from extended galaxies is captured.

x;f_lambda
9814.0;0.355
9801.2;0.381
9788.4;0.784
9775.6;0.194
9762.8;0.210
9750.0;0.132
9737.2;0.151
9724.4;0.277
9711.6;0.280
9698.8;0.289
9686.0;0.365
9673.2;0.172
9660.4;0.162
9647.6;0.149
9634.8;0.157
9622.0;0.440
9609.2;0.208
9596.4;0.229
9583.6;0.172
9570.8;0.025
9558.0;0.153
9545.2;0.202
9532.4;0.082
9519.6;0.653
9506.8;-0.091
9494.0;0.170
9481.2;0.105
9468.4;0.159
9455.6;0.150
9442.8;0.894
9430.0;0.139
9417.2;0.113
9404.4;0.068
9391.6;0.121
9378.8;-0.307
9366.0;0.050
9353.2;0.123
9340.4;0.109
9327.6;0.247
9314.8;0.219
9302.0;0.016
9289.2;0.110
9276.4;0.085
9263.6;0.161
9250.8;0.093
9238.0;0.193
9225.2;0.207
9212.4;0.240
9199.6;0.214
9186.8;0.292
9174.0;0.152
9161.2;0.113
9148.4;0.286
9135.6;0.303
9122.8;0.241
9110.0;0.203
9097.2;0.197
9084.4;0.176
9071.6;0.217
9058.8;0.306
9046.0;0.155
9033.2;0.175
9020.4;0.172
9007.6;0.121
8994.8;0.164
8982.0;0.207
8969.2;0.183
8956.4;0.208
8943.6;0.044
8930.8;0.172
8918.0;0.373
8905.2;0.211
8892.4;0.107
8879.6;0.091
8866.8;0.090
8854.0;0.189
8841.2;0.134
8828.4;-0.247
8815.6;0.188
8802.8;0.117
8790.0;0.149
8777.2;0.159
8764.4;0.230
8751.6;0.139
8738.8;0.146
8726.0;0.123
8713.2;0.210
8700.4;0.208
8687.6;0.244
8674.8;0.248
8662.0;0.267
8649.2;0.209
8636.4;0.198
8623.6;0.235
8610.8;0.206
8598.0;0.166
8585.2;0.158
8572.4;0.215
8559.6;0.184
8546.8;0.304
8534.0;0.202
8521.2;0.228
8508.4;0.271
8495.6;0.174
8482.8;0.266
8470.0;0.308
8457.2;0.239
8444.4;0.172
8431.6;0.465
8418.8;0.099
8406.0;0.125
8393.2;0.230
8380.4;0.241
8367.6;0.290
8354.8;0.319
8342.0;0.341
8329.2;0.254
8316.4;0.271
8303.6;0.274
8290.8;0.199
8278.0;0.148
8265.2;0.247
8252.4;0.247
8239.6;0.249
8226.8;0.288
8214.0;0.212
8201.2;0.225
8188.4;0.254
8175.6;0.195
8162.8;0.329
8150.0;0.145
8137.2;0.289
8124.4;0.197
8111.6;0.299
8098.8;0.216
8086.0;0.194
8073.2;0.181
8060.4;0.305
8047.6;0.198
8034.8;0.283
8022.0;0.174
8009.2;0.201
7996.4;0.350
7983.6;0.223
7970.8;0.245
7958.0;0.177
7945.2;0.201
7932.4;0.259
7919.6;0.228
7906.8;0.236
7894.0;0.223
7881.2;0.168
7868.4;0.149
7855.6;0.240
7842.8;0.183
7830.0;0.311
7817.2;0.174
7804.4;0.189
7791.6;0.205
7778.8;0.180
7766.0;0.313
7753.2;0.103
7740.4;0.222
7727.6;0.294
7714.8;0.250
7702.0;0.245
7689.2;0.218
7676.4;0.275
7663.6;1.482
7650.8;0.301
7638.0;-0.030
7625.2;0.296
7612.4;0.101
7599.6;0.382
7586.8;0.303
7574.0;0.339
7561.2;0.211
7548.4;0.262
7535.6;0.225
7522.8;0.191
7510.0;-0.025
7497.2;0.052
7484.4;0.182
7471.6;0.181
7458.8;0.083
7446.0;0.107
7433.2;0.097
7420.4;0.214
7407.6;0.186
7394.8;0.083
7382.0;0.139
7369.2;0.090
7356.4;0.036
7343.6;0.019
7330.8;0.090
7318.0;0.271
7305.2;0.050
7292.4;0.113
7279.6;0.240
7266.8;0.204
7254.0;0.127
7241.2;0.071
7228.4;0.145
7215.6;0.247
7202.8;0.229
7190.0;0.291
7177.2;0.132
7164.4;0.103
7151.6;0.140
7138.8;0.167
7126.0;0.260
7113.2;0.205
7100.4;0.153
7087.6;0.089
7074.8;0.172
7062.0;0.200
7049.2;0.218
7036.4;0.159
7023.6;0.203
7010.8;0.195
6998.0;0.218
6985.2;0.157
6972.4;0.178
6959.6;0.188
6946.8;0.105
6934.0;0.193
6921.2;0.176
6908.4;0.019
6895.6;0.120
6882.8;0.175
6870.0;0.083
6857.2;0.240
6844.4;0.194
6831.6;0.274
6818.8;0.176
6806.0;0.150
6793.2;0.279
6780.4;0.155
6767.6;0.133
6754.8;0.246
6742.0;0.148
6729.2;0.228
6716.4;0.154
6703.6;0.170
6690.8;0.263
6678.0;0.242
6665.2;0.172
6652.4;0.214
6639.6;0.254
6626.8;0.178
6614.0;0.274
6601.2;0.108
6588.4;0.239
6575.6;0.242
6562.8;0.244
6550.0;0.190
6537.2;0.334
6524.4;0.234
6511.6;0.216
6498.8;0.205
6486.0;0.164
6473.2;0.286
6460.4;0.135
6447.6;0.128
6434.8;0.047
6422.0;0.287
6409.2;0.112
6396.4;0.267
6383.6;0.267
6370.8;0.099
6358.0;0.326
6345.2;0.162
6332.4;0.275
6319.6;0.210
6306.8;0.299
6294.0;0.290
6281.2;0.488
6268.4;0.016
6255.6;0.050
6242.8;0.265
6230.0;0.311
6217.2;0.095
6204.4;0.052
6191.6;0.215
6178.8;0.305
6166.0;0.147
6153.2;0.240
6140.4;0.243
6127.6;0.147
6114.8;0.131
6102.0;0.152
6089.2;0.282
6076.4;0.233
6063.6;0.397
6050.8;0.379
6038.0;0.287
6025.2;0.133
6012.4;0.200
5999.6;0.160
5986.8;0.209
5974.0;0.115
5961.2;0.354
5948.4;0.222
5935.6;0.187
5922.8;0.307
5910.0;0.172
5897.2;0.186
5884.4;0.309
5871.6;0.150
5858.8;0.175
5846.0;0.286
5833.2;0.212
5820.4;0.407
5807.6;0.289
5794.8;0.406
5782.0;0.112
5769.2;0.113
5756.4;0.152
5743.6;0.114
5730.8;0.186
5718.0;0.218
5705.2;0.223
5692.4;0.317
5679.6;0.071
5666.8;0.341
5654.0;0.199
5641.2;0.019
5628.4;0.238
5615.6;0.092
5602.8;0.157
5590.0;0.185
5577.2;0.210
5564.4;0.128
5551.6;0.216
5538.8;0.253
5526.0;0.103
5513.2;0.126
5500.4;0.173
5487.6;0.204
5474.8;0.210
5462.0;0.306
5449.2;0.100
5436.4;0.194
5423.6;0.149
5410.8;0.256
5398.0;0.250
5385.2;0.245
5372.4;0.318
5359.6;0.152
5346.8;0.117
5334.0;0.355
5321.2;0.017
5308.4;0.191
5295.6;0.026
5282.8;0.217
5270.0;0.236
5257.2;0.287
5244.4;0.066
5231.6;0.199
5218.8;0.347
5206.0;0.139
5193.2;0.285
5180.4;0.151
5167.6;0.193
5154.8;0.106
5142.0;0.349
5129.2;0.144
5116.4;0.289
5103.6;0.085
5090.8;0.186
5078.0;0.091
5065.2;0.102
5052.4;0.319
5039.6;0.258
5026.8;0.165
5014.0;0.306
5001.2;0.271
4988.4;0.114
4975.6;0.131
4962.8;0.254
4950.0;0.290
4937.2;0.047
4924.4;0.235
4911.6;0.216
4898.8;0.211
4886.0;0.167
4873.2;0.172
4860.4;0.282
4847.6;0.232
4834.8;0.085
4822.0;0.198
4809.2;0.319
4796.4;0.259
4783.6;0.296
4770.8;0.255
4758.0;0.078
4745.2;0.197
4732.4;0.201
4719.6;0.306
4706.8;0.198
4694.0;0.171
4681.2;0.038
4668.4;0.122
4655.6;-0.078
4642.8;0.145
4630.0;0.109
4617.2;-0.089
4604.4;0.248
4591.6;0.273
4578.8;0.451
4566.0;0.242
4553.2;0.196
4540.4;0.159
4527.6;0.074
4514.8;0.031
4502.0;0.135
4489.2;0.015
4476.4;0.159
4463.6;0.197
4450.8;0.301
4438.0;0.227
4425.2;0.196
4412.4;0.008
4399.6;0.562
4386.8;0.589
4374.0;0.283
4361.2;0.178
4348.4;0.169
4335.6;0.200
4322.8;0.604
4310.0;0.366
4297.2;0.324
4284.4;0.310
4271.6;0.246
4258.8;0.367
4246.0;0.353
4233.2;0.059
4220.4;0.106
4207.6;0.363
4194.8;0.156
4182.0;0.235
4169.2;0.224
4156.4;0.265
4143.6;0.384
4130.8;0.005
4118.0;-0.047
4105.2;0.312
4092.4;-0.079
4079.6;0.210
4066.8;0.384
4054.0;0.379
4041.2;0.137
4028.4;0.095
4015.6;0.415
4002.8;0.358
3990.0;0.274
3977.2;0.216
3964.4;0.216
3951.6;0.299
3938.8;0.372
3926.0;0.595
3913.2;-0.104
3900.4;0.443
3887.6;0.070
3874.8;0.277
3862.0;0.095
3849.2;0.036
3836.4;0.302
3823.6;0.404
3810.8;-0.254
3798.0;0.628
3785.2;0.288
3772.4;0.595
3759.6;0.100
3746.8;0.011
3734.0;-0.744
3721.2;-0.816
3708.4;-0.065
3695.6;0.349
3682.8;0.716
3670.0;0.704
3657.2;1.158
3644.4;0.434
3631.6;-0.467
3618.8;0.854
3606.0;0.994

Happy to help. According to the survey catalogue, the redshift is 1.05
